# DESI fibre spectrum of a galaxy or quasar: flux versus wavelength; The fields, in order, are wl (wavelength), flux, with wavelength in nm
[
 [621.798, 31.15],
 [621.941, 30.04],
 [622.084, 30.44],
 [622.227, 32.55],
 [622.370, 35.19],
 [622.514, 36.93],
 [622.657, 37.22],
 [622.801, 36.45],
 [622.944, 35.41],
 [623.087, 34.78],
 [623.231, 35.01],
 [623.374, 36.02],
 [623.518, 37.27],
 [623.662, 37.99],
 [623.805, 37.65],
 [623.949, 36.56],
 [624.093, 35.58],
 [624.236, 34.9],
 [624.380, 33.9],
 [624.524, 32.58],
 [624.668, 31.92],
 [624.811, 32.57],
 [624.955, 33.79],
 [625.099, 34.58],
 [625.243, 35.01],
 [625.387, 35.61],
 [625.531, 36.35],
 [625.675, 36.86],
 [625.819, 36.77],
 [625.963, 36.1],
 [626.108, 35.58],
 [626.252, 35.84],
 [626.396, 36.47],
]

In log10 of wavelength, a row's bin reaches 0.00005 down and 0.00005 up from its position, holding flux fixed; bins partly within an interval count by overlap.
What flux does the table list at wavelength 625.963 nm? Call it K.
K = 36.1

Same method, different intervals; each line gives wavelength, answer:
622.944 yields 35.41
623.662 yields 37.99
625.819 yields 36.77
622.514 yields 36.93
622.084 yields 30.44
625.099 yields 34.58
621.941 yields 30.04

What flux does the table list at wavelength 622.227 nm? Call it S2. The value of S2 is 32.55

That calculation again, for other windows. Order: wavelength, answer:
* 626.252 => 35.84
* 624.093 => 35.58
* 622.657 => 37.22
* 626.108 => 35.58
